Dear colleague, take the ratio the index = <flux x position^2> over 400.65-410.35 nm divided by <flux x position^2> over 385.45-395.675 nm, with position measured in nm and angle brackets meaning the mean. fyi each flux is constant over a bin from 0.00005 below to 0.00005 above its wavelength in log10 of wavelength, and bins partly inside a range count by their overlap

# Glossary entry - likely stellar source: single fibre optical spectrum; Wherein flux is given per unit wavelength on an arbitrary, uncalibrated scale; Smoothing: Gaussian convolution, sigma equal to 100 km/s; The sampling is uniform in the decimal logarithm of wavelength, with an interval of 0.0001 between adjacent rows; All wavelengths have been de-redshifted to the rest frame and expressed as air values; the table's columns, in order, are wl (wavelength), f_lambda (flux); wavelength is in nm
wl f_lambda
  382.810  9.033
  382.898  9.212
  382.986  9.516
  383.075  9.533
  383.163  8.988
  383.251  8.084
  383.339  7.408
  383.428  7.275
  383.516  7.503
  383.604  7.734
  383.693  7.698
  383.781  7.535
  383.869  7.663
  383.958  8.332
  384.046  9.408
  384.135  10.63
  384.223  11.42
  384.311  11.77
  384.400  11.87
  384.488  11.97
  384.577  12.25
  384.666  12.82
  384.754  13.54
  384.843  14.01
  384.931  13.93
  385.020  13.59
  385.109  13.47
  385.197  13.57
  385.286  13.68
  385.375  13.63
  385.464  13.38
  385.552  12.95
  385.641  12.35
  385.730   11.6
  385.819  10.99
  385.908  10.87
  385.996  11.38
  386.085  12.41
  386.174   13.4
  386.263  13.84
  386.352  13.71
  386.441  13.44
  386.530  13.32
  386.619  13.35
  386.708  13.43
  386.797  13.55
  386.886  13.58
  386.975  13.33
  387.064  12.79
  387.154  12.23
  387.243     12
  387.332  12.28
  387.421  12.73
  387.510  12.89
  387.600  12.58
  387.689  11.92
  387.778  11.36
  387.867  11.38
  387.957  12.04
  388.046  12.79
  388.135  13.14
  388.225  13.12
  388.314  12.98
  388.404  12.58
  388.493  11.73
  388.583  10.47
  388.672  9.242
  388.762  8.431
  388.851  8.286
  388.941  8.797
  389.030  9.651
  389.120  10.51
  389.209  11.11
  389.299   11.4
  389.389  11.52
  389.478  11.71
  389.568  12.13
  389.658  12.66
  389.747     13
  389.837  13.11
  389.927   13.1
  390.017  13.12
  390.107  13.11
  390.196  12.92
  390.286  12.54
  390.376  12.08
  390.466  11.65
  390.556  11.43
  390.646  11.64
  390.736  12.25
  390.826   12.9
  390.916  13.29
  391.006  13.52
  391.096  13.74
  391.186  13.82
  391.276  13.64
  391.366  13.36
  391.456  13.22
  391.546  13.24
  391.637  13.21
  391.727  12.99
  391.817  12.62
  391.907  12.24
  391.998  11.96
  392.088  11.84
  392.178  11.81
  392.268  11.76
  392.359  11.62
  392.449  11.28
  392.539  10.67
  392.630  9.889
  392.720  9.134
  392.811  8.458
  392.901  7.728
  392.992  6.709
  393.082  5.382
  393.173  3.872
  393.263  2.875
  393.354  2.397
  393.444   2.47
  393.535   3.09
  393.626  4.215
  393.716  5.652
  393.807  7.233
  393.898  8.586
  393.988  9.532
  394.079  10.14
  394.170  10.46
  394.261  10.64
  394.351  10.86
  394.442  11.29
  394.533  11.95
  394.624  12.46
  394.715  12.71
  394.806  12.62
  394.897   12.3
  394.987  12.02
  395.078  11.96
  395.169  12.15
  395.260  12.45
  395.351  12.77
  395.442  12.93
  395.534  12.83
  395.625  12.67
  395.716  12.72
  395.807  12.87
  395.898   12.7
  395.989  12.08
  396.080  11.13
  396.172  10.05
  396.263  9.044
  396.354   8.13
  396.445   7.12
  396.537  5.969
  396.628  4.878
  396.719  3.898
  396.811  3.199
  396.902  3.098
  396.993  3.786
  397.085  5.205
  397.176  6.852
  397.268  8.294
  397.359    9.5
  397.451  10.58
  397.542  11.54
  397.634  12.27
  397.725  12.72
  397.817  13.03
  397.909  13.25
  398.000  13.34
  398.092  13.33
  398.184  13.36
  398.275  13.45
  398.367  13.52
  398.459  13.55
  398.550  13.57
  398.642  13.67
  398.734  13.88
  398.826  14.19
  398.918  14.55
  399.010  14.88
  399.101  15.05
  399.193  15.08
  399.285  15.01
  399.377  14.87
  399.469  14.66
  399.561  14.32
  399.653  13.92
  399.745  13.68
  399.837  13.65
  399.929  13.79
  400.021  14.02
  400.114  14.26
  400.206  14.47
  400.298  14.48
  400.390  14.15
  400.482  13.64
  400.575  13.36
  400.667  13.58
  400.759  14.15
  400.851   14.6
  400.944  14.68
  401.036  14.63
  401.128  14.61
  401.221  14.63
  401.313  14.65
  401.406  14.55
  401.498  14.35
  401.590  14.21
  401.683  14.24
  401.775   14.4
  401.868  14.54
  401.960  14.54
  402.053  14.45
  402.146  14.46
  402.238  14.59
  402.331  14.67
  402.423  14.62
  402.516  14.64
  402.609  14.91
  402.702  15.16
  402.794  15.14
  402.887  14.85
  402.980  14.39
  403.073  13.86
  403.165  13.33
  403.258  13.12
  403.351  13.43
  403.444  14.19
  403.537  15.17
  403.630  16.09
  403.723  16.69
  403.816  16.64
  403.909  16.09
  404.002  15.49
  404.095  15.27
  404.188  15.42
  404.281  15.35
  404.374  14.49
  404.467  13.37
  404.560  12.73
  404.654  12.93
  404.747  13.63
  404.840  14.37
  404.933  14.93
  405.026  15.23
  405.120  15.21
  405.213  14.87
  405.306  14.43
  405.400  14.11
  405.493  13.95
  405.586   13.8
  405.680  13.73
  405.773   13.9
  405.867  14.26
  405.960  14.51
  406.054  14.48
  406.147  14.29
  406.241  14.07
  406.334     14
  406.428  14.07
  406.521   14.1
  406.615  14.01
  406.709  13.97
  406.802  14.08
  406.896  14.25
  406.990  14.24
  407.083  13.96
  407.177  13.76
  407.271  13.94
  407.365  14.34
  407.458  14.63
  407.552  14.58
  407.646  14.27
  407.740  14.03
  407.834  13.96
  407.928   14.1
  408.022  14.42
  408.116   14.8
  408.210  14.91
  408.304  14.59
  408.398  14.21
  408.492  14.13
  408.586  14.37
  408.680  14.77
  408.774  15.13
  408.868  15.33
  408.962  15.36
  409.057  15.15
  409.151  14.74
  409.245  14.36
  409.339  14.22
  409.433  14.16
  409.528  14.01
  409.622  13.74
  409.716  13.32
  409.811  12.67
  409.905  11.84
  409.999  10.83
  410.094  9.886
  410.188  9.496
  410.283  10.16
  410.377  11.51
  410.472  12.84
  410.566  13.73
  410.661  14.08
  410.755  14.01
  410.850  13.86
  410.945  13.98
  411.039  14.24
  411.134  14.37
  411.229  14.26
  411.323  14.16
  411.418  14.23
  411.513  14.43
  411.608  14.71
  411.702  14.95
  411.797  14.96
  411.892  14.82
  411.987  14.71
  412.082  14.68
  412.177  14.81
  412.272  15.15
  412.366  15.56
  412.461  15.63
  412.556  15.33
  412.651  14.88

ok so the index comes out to 1.36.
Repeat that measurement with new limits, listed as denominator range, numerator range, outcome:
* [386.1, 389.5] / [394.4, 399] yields 0.96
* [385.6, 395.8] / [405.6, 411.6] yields 1.34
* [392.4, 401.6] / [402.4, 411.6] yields 1.33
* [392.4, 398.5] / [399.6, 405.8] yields 1.57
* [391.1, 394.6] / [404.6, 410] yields 1.59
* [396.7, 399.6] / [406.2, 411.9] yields 1.25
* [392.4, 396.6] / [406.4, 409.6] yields 1.62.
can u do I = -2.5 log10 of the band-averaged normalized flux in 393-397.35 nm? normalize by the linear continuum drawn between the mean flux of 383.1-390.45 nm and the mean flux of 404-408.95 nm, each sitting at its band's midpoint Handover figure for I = 0.416 mag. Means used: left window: 11.7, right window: 14.3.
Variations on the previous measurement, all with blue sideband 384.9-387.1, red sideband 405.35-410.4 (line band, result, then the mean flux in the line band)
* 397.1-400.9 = 0.02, 13.3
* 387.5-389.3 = 0.17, 11.2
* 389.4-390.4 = 0.04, 12.7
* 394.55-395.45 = 0.08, 12.4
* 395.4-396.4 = 0.16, 11.5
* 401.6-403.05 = -0.07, 14.6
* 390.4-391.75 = 0.03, 12.9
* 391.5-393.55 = 0.41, 9.09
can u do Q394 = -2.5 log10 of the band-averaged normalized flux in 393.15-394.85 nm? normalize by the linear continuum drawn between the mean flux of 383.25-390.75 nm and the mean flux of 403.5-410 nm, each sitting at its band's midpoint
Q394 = 0.49 mag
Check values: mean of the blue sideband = 11.8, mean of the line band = 8.11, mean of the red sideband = 14.4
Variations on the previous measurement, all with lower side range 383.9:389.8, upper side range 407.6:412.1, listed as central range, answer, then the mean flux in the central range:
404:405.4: -0.08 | 14.5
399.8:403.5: -0.08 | 14.3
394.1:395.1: 0.09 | 11.7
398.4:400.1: -0.09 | 14.2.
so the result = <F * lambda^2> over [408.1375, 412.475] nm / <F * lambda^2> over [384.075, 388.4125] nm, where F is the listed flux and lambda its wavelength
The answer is 1.24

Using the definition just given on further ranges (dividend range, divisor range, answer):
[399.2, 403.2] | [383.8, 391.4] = 1.26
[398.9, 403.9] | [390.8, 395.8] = 1.44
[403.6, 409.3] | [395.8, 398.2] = 1.65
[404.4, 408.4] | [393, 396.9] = 1.66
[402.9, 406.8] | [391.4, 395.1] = 1.59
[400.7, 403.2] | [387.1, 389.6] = 1.36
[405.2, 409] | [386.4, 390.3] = 1.30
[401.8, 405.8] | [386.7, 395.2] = 1.41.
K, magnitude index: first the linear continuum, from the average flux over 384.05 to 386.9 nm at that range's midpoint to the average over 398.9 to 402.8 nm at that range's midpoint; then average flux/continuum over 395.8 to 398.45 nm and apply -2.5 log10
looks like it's 0.41 mag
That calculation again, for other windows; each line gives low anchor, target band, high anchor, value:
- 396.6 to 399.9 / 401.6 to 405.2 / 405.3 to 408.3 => -0.11 mag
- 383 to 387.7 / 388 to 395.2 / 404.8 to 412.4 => 0.14 mag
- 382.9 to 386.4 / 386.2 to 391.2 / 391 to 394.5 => -0.18 mag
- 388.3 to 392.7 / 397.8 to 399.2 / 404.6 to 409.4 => -0.06 mag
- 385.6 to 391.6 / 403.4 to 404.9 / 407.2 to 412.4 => -0.10 mag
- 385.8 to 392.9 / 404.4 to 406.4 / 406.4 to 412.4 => -0.04 mag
